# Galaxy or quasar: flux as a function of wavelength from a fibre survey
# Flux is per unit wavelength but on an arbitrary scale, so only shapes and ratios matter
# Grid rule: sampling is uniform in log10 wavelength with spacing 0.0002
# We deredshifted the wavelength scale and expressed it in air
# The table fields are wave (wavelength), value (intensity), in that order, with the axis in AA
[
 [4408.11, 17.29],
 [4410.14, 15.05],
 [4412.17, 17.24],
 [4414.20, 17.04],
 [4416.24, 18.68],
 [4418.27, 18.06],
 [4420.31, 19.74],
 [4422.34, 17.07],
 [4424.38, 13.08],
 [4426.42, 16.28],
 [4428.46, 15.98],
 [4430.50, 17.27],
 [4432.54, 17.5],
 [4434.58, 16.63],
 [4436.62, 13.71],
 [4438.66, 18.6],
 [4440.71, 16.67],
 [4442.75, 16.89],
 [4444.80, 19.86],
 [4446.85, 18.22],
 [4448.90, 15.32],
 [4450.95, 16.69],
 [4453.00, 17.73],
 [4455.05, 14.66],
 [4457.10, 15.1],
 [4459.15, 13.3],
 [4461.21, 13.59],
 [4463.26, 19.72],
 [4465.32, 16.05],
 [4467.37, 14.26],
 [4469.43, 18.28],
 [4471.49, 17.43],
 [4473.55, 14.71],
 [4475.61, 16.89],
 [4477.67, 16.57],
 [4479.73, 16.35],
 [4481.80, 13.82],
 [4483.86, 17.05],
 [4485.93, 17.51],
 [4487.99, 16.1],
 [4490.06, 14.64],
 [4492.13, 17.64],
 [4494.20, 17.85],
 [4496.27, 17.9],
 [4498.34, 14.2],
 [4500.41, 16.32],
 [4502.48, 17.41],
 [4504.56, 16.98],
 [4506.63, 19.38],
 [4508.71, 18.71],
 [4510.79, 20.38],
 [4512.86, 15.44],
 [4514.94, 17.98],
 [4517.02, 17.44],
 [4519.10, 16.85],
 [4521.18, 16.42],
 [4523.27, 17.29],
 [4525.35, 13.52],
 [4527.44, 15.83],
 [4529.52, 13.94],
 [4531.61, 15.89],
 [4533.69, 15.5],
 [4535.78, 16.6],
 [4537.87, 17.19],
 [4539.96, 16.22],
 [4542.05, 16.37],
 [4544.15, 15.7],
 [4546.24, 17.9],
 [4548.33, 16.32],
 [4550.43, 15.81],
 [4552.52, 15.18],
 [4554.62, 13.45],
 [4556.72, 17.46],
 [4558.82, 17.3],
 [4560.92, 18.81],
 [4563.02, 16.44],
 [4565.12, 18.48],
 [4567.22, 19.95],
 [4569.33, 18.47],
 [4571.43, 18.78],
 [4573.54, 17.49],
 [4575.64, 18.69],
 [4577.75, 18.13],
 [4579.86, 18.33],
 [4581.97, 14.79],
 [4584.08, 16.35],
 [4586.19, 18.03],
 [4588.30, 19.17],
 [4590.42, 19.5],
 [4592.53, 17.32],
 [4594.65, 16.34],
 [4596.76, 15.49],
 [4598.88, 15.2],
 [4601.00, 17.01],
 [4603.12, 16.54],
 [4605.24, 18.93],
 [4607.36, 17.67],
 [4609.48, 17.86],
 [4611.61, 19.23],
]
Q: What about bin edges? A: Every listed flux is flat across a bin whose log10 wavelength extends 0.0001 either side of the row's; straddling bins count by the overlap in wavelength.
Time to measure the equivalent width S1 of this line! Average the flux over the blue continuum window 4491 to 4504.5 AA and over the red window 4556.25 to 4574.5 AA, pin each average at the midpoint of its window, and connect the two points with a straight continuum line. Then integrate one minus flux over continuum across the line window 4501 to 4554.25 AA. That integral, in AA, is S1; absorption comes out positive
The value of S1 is 2.5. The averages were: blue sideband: 16.9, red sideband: 18.2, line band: 16.6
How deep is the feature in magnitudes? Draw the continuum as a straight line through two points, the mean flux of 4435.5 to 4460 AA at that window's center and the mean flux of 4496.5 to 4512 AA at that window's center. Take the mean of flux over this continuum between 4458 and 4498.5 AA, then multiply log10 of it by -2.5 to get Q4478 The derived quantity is 0.05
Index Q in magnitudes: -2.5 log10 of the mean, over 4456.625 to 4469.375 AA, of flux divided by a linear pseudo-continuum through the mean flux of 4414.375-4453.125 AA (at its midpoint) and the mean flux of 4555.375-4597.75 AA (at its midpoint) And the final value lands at 0.11 mag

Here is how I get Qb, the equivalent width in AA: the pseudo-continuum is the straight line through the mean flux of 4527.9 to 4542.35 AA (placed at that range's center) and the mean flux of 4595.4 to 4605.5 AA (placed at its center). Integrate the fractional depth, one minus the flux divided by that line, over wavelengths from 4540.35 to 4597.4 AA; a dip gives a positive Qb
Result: -3.7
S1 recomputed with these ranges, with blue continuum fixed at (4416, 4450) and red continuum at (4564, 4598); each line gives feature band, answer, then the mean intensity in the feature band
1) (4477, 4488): 0.7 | 16.2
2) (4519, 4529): 1.0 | 15.8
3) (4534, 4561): 1.9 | 16.4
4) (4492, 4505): 0.4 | 16.8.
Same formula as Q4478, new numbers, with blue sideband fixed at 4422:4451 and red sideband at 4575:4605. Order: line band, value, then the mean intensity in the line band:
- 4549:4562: 0.050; 16.3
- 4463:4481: 0.016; 16.5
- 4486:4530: 0.006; 16.8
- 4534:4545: 0.044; 16.4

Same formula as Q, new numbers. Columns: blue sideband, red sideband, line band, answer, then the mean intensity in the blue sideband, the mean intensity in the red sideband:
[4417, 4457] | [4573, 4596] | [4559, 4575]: -0.05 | 16.8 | 17.6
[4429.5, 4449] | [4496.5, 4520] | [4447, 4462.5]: 0.12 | 17.2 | 17.4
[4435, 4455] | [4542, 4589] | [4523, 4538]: 0.11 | 16.9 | 17.3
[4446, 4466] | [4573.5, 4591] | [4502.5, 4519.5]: -0.07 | 16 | 17.8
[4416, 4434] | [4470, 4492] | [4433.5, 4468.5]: 0.02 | 17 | 16.2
